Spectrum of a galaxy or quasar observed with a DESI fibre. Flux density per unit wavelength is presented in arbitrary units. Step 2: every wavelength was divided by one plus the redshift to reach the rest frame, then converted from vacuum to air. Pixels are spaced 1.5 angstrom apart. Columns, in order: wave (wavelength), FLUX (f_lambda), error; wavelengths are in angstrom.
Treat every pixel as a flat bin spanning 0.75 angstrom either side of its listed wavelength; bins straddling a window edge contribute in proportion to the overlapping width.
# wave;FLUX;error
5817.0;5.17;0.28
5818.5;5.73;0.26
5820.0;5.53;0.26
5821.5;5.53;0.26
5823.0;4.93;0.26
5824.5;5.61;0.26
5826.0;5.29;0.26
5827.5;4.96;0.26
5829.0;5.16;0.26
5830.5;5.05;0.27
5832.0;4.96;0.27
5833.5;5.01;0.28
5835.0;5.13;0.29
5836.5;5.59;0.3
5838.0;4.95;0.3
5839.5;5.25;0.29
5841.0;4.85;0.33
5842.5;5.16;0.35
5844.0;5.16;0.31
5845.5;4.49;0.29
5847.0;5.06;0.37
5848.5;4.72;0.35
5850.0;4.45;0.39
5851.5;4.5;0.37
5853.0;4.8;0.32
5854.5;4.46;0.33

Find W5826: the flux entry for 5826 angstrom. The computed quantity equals 5.29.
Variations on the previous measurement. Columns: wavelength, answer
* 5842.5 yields 5.16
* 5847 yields 5.06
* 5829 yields 5.16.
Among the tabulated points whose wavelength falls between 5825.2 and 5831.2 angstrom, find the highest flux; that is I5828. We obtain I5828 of 5.29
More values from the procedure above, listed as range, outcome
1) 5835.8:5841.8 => 5.59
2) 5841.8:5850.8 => 5.16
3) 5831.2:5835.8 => 5.13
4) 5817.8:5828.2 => 5.73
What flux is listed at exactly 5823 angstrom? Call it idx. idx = 4.93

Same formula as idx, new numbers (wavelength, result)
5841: 4.85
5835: 5.13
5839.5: 5.25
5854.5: 4.46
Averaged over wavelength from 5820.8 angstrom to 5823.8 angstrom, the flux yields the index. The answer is 5.23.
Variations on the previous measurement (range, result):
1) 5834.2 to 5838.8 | 5.22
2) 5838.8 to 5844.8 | 5.1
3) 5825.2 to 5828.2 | 5.14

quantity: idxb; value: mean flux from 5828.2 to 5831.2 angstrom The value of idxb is 5.1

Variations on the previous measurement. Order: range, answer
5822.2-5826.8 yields 5.28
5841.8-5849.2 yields 4.92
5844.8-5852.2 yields 4.65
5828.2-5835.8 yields 5.06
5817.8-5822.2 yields 5.6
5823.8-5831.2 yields 5.21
